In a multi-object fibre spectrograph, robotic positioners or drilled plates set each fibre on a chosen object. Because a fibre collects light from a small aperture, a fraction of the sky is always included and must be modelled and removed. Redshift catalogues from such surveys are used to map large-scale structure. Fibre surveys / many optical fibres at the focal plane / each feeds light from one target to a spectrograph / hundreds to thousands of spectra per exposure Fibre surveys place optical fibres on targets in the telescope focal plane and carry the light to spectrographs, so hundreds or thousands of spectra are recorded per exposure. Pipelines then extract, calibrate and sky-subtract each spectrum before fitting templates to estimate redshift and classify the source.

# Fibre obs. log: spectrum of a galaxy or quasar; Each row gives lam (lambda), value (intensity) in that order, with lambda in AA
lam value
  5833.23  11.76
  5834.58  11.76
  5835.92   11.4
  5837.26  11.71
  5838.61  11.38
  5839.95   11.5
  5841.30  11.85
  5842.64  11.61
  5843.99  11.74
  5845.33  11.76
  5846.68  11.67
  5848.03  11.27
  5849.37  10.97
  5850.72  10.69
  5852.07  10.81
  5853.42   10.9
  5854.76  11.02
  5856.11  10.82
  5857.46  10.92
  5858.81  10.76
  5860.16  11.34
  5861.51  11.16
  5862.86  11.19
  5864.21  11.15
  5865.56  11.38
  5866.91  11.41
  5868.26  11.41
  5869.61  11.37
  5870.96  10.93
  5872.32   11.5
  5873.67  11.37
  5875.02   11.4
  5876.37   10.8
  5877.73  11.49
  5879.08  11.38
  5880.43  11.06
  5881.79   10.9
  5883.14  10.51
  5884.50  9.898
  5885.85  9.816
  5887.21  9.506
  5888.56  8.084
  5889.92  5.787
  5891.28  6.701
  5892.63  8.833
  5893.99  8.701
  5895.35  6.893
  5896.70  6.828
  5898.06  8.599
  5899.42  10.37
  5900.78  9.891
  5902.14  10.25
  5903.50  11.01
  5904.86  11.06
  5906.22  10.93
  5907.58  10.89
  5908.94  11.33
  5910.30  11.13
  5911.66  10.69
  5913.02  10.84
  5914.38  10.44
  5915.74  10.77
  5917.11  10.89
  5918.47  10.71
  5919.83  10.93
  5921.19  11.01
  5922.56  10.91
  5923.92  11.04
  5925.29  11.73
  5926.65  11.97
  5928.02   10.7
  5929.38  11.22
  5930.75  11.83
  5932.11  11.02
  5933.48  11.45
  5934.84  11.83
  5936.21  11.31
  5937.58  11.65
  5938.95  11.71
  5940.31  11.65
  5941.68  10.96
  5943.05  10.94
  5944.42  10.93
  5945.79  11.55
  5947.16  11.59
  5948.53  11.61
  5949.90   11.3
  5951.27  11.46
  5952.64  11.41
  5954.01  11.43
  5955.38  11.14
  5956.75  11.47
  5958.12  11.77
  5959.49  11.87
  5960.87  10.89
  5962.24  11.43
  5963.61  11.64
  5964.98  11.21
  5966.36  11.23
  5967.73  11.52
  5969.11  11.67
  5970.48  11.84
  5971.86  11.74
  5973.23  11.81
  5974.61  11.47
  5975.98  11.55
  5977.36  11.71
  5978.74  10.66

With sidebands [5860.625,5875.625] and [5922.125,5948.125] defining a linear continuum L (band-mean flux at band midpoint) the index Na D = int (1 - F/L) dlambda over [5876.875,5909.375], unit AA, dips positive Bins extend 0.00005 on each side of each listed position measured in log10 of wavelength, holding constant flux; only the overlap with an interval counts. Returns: 4.9 AA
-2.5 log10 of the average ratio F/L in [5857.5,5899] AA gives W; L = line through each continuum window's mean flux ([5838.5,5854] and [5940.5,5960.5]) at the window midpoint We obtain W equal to 0.13 mag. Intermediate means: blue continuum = 11.3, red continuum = 11.4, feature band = 10.1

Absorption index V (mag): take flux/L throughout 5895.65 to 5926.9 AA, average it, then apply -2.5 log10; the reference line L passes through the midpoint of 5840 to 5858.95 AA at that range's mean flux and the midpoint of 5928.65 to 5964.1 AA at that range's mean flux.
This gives 0.08 mag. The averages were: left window 11.2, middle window 10.6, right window 11.4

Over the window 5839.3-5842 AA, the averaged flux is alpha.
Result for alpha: 11.7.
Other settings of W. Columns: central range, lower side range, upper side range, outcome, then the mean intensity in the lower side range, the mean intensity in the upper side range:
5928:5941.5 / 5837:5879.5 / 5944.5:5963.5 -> -0.005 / 11.3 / 11.4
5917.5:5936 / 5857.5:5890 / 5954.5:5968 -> -0.010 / 10.7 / 11.4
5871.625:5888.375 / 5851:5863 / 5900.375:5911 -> 0.019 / 11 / 10.8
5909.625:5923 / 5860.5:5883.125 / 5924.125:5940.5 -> 0.057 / 11.2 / 11.5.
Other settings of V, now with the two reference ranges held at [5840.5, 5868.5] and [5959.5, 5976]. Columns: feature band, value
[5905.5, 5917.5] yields 0.05 mag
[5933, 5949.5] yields 0.00 mag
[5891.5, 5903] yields 0.28 mag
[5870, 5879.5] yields 0.00 mag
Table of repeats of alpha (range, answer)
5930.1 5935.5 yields 11.5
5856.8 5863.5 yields 11.1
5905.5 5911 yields 11.1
